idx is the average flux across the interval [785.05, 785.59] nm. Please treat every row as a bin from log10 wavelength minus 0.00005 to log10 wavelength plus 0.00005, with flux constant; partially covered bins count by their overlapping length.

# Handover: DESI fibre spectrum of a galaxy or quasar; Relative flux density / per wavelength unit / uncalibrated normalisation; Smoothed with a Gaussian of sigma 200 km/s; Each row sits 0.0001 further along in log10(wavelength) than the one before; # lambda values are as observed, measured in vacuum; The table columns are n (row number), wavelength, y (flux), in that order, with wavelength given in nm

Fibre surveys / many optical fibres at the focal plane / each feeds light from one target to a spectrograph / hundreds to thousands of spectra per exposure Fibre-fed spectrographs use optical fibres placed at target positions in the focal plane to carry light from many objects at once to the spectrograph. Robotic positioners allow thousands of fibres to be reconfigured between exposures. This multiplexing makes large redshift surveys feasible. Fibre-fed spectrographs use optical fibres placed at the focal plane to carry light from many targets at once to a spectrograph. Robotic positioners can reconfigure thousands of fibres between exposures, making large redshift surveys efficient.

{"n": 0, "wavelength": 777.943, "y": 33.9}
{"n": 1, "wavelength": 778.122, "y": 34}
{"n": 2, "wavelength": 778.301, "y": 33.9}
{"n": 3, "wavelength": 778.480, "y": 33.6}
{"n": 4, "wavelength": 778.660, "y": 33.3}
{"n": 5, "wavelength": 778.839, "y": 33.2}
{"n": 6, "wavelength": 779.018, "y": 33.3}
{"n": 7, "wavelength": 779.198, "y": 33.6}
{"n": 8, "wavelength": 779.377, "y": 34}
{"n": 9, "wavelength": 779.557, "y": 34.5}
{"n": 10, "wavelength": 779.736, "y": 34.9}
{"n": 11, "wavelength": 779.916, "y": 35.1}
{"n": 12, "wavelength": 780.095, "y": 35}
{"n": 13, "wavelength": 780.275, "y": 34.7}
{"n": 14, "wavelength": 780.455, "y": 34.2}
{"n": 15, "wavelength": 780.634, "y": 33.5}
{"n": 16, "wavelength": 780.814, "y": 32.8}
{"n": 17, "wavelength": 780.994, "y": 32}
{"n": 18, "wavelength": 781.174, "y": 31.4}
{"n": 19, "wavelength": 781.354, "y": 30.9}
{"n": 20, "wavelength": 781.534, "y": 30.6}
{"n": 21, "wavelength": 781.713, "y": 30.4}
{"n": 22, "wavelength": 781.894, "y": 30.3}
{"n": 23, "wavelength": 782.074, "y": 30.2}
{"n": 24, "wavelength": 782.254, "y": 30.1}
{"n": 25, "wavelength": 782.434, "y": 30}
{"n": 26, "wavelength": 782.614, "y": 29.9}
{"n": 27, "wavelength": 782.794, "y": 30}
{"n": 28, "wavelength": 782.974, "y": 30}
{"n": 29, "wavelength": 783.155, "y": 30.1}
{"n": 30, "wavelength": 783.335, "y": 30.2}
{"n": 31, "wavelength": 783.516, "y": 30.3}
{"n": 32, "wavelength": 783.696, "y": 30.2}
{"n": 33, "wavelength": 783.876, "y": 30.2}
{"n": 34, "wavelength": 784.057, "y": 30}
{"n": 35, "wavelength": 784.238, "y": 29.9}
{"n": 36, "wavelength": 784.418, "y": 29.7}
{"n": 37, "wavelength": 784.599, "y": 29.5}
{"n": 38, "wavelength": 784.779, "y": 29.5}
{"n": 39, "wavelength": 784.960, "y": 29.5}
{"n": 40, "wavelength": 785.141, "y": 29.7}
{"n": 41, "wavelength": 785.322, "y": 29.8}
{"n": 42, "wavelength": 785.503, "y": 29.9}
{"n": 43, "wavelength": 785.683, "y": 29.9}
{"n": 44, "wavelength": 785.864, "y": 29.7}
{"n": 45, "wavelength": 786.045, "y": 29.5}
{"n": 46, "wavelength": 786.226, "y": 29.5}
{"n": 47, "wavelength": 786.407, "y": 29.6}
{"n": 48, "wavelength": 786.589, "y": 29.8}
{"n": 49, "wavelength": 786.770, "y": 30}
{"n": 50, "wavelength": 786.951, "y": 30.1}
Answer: 29.8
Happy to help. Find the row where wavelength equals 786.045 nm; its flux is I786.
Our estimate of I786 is 29.5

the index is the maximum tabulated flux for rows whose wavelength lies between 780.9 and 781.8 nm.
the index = 32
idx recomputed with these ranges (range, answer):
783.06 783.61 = 30.2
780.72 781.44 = 31.8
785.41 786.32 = 29.7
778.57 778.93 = 33.3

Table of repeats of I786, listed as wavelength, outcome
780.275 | 34.7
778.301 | 33.9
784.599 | 29.5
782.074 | 30.2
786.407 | 29.6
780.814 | 32.8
